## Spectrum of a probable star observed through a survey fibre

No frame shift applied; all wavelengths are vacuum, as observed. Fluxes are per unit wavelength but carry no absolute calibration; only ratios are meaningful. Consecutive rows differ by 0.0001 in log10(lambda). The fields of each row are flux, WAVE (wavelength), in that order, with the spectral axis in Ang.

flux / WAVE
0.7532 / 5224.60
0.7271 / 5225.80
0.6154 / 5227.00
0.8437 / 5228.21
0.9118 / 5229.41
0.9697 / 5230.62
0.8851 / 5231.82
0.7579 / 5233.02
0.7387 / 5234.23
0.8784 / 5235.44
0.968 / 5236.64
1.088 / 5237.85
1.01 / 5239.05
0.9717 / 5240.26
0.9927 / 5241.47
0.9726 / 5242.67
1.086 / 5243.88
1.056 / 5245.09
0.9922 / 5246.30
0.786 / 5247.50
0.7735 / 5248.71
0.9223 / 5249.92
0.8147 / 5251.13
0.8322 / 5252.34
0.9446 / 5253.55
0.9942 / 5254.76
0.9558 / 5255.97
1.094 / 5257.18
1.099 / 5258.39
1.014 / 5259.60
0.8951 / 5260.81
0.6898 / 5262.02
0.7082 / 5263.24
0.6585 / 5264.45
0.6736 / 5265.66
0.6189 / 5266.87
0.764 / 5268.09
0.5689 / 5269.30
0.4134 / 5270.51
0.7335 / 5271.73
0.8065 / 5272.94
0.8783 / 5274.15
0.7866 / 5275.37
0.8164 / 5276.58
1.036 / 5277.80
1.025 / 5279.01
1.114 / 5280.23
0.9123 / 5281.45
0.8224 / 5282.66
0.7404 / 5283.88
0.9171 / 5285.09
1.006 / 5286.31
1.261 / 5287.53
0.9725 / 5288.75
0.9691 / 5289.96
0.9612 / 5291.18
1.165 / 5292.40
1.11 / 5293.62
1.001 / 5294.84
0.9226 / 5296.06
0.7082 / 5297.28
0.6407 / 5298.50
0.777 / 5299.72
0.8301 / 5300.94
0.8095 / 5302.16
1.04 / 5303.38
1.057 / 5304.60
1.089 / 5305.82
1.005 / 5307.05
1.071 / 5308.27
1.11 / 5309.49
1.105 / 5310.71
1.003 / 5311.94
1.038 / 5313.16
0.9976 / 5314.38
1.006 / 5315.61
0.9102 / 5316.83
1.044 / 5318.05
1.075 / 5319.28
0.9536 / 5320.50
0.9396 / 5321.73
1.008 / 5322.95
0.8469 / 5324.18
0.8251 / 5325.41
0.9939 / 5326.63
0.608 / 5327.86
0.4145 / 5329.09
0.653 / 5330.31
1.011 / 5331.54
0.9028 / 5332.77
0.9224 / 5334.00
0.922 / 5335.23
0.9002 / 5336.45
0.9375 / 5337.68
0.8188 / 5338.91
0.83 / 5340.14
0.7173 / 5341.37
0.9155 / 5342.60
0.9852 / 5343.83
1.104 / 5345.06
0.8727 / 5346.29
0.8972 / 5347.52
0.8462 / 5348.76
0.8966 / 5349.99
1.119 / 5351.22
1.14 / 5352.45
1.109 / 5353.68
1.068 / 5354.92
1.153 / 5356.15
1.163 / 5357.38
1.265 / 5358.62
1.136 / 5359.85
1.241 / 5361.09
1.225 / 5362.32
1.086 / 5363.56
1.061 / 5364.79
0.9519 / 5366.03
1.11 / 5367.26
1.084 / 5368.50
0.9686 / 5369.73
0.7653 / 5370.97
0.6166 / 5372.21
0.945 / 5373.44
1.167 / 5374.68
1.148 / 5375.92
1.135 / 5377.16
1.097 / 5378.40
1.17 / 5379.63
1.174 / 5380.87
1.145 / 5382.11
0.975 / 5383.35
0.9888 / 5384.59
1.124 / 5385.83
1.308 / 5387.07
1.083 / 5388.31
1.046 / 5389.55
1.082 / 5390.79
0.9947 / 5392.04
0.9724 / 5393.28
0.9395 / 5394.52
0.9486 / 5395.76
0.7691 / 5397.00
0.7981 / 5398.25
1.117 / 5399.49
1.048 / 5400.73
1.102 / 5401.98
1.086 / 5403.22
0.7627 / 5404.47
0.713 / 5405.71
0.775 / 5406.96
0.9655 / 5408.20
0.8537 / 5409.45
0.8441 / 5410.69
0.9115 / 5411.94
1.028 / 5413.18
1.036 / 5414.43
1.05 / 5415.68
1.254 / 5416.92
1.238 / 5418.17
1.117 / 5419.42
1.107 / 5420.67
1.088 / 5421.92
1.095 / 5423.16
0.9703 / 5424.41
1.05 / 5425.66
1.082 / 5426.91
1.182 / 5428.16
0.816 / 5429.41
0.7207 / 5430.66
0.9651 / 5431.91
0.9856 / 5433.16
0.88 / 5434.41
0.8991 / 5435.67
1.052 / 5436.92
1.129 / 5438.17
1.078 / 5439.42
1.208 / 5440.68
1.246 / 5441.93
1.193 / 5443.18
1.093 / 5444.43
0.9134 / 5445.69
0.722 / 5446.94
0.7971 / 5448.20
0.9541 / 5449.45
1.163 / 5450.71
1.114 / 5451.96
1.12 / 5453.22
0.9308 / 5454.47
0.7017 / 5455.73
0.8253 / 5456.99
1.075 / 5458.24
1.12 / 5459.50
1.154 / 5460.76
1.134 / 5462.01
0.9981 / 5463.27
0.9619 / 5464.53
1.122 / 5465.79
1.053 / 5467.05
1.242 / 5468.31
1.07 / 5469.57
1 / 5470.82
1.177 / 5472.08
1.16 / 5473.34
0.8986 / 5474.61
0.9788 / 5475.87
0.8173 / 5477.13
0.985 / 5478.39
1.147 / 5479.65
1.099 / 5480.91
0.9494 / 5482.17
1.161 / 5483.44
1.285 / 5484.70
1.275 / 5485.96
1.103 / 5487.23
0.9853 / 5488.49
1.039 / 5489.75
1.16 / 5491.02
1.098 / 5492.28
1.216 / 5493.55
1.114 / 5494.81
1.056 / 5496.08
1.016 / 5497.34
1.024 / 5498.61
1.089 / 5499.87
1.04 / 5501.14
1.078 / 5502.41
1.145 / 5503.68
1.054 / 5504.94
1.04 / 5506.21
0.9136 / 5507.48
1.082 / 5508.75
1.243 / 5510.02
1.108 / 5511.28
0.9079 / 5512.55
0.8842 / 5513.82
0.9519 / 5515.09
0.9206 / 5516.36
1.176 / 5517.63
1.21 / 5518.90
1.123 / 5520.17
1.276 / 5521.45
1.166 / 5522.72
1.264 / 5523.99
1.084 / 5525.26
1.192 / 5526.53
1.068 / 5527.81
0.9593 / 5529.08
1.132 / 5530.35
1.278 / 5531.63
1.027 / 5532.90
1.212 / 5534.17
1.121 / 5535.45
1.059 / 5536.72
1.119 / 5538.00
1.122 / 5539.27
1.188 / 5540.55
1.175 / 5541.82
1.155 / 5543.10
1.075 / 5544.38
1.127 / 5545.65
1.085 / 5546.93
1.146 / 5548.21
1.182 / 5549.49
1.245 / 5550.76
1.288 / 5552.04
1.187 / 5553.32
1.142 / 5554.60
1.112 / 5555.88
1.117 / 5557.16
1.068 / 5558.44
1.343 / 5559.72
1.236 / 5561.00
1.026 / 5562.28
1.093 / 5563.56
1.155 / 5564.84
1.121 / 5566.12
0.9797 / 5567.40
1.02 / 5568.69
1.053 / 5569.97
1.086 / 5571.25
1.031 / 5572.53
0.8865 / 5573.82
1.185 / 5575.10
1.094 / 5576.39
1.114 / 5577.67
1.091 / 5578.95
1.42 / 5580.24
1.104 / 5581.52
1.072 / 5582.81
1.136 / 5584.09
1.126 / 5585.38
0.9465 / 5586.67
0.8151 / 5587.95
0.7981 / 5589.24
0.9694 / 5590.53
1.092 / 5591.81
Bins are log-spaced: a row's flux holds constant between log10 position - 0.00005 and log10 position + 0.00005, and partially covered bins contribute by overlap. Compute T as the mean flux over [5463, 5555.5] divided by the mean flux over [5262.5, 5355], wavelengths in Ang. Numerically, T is 1.2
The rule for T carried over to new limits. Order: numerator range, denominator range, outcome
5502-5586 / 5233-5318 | 1.22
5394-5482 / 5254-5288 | 1.18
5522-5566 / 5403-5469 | 1.13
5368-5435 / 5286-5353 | 1.07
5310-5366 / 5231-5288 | 1.10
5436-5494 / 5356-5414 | 1.04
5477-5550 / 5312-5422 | 1.11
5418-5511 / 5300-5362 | 1.09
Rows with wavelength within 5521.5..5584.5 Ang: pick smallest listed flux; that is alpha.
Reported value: 0.8865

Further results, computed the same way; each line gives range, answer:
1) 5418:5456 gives 0.7017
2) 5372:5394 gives 0.6166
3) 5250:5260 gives 0.8147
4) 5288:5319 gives 0.6407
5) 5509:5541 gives 0.8842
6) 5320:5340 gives 0.4145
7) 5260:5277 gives 0.4134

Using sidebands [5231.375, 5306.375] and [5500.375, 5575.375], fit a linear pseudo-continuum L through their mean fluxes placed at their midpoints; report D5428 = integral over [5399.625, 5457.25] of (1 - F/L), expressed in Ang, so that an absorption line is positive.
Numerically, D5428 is 1.29 Ang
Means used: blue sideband 0.896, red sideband 1.11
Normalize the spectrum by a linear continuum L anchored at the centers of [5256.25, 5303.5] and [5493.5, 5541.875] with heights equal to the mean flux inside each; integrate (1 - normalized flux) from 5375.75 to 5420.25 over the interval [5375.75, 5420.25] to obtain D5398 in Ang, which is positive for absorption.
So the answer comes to -1.8 Ang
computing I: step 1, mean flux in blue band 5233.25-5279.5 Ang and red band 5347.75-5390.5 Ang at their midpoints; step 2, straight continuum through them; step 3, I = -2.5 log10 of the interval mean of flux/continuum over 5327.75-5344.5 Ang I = 0.21 mag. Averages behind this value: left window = 0.868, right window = 1.07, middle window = 0.832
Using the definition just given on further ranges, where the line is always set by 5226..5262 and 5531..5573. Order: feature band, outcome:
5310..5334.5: 0.070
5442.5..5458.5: 0.101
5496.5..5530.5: 0.028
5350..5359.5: -0.136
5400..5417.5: 0.081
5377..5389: -0.105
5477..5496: -0.014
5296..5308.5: 0.073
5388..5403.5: 0.032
